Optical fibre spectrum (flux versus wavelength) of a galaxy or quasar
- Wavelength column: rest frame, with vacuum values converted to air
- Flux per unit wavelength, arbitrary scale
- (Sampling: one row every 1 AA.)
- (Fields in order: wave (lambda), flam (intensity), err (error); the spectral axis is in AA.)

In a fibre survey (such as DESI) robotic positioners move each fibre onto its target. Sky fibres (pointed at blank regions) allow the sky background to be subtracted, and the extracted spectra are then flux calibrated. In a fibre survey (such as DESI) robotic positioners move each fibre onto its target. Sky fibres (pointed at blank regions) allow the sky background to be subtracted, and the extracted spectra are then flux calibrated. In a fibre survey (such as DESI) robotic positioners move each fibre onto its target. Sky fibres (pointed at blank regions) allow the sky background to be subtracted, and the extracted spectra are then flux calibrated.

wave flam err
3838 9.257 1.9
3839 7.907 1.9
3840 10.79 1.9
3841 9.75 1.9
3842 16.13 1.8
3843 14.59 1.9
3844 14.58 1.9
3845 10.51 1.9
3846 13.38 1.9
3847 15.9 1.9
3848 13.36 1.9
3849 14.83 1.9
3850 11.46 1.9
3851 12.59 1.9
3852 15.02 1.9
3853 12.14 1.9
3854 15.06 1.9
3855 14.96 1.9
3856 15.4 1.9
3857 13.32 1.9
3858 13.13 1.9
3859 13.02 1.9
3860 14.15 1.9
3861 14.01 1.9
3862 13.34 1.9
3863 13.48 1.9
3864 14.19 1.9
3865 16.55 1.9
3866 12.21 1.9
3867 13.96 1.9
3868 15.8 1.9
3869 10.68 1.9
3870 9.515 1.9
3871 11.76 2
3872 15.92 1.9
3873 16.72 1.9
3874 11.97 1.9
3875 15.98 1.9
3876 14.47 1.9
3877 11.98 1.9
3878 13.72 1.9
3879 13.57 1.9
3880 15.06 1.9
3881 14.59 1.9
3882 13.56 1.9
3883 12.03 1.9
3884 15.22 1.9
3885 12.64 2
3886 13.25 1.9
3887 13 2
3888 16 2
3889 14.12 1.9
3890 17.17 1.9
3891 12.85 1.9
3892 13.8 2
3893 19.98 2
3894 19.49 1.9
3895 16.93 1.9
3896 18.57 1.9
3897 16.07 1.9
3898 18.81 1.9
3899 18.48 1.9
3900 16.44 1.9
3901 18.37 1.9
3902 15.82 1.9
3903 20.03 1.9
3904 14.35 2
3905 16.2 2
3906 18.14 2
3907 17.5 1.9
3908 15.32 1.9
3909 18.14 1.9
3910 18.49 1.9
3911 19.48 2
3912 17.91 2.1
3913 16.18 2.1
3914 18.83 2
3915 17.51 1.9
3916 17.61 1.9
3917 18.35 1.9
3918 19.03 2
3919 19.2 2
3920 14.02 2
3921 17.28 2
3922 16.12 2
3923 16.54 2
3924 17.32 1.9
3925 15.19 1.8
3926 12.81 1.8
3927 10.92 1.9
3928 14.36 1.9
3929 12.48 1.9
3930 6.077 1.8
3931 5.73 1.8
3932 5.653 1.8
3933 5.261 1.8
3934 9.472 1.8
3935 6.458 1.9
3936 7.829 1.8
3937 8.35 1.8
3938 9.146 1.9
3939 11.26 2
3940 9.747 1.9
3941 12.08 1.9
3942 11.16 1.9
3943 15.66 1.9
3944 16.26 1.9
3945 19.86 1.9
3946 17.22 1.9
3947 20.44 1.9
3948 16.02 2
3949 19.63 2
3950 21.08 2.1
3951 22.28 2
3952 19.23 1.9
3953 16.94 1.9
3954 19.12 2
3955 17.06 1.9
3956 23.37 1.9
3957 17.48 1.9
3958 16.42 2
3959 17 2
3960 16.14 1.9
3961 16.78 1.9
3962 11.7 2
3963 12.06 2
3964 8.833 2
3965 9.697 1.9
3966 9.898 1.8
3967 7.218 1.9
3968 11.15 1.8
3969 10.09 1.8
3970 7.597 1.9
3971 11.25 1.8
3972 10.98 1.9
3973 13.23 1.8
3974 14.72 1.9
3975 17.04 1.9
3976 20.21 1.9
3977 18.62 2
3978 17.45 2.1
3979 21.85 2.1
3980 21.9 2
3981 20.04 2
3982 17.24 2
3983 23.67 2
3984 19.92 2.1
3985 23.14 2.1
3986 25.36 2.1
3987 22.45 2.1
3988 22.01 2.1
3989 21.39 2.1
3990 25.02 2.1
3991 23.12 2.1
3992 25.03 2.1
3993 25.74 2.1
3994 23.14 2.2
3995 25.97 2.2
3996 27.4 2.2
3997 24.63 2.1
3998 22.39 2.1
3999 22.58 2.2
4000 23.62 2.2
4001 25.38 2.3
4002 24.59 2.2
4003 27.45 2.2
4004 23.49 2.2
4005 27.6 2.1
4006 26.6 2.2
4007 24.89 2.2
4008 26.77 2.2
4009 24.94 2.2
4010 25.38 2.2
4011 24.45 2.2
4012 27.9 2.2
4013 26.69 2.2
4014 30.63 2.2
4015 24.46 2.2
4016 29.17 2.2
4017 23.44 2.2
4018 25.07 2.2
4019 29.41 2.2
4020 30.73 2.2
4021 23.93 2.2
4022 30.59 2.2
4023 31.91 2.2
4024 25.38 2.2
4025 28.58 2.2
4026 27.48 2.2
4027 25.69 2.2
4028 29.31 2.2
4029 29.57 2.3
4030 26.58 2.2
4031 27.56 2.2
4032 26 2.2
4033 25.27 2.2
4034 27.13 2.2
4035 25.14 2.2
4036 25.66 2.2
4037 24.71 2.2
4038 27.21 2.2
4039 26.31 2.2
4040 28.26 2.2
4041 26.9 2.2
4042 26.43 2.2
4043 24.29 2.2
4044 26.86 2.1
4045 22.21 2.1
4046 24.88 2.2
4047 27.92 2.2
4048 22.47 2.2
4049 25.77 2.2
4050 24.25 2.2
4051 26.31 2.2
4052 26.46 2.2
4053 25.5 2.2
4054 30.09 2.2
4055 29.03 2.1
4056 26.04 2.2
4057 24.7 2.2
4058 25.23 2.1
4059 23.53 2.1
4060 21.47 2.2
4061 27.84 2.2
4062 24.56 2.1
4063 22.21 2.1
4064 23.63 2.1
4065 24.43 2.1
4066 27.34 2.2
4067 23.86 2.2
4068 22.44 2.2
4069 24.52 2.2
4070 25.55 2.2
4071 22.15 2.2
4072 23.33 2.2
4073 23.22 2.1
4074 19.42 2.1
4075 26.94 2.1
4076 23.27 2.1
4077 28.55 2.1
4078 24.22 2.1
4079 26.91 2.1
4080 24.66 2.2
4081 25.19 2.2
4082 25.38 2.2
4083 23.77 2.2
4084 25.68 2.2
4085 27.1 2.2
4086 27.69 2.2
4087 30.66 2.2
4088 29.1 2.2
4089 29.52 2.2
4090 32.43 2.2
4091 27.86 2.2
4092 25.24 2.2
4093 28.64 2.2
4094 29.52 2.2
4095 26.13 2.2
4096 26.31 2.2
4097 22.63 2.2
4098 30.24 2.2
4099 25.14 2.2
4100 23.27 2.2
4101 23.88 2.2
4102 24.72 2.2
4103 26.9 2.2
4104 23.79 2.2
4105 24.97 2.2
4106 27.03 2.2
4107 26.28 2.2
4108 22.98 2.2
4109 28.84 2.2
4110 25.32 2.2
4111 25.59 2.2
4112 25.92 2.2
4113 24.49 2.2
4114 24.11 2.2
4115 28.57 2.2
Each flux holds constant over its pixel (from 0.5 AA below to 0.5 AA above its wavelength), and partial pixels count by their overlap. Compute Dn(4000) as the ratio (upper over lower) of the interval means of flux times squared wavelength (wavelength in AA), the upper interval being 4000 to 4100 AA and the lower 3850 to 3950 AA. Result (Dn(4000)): 1.9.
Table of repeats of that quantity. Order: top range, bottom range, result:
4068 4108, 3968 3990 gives 1.51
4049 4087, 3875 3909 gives 1.74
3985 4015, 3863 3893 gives 1.91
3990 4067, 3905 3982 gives 1.82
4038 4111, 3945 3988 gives 1.61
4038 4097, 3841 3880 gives 2.08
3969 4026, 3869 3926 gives 1.54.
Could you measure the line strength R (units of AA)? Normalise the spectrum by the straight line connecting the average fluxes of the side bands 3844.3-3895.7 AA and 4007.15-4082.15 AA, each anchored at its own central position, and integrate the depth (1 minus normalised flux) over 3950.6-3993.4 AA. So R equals 7.3 AA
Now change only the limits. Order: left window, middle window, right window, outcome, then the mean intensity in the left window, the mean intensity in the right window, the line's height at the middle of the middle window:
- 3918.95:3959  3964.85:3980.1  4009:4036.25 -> 4.5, 14.3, 27.1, 19.4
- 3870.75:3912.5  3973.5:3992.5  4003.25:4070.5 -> 1.1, 15.8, 26.1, 22.3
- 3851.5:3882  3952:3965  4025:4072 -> 2.5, 13.9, 25.7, 19.8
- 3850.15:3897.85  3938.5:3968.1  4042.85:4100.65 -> 5.3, 14.3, 25.7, 18.9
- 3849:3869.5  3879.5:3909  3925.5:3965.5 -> -4.9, 13.8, 13.7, 13.7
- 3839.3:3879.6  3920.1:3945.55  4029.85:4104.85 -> 8.6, 13.6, 25.7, 17.9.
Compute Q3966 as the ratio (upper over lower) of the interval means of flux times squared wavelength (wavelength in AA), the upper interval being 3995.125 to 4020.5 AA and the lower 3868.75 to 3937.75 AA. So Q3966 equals 1.87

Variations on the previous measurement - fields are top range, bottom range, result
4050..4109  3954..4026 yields 1.26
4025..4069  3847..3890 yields 2.04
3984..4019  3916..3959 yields 1.77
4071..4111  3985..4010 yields 1.11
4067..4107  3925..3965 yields 2.01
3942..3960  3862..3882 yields 1.38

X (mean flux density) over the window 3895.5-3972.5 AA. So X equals 14.8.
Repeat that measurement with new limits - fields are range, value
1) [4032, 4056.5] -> 26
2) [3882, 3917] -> 16.6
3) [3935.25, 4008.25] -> 18.3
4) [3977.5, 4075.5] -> 25.2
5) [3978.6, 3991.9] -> 22.2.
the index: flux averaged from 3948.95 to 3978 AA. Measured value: 15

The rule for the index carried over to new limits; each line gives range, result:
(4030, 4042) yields 26.4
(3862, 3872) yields 13.3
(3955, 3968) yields 13.9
